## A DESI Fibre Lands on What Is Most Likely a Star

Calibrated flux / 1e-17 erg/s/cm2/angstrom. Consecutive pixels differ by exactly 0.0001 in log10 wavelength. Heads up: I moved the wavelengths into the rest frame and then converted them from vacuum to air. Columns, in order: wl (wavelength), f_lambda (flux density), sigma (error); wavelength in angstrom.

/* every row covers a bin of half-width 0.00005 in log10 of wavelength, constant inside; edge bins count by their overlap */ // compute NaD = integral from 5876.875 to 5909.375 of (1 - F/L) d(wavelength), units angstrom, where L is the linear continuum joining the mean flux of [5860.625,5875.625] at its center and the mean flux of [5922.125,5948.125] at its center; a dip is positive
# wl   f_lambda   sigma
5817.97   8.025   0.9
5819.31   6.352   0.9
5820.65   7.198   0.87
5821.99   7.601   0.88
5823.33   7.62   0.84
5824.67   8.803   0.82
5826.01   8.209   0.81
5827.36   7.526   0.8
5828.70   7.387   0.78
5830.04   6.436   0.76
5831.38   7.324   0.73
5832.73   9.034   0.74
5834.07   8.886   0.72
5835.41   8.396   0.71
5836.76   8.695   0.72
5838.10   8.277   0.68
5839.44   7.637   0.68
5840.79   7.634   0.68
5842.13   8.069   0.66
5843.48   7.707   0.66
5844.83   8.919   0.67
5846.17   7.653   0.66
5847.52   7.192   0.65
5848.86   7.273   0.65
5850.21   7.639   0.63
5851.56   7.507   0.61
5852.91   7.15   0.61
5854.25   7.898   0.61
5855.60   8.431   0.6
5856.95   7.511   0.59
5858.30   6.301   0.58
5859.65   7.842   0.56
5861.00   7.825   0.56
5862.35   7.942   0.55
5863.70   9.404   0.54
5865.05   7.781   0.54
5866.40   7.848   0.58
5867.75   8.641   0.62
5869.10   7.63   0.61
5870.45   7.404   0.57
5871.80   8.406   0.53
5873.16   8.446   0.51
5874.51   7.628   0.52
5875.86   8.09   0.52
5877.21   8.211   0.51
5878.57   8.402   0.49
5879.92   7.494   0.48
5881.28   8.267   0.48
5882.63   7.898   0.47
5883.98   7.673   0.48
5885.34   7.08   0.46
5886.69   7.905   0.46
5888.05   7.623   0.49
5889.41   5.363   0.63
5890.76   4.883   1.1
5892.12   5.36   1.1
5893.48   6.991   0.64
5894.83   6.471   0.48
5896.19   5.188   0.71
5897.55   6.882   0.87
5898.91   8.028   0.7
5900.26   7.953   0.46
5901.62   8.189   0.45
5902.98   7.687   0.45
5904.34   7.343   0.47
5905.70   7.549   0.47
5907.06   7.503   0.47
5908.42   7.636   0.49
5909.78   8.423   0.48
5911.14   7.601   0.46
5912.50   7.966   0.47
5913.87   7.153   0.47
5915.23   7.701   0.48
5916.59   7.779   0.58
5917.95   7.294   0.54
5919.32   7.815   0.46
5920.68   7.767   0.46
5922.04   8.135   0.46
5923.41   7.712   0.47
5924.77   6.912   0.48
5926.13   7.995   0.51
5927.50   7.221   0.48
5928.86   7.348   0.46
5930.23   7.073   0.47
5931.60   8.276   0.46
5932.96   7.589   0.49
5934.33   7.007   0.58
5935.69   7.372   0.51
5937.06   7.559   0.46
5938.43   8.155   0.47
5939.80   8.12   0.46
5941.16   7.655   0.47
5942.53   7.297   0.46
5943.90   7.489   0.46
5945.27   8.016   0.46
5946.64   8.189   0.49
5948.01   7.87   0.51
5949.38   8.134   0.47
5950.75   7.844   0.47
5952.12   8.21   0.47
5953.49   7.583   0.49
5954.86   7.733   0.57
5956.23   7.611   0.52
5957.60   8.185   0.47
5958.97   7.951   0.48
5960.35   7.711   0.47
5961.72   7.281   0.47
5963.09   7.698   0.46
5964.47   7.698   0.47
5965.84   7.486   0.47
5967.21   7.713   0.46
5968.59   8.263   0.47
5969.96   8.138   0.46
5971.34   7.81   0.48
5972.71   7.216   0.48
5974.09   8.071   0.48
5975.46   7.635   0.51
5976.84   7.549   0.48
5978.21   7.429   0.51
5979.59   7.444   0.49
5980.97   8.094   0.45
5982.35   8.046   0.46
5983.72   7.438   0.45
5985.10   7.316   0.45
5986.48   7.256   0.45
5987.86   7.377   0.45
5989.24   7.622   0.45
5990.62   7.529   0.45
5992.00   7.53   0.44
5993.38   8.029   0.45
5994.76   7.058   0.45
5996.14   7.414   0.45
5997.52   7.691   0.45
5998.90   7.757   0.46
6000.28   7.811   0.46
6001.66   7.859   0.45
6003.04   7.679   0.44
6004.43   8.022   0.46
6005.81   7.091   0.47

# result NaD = 2.8 angstrom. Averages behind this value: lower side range 8.09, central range 7.23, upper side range 7.63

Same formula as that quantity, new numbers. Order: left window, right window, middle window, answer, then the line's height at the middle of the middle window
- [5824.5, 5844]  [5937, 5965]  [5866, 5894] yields 1.52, 7.92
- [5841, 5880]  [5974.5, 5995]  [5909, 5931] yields 0.31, 7.73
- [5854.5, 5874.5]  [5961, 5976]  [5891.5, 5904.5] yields 1.44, 7.88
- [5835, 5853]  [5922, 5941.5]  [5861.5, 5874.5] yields -0.59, 7.78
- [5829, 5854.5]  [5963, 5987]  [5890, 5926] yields 2.12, 7.77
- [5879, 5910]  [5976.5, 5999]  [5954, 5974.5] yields -0.83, 7.46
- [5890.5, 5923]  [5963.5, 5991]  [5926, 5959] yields -1.02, 7.5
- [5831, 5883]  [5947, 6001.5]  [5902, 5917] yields 0.32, 7.84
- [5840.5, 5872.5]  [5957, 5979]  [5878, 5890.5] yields 0.60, 7.8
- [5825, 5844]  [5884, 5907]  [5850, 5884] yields -2.25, 7.42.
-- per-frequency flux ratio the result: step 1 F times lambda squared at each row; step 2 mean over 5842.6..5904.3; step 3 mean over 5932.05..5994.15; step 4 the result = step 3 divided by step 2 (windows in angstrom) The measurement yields 1.05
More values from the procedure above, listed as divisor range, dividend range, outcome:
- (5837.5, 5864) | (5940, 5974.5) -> 1.04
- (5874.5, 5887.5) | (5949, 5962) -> 1.02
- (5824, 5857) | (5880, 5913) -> 0.93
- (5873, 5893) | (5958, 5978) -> 1.09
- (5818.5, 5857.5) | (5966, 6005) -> 1.03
